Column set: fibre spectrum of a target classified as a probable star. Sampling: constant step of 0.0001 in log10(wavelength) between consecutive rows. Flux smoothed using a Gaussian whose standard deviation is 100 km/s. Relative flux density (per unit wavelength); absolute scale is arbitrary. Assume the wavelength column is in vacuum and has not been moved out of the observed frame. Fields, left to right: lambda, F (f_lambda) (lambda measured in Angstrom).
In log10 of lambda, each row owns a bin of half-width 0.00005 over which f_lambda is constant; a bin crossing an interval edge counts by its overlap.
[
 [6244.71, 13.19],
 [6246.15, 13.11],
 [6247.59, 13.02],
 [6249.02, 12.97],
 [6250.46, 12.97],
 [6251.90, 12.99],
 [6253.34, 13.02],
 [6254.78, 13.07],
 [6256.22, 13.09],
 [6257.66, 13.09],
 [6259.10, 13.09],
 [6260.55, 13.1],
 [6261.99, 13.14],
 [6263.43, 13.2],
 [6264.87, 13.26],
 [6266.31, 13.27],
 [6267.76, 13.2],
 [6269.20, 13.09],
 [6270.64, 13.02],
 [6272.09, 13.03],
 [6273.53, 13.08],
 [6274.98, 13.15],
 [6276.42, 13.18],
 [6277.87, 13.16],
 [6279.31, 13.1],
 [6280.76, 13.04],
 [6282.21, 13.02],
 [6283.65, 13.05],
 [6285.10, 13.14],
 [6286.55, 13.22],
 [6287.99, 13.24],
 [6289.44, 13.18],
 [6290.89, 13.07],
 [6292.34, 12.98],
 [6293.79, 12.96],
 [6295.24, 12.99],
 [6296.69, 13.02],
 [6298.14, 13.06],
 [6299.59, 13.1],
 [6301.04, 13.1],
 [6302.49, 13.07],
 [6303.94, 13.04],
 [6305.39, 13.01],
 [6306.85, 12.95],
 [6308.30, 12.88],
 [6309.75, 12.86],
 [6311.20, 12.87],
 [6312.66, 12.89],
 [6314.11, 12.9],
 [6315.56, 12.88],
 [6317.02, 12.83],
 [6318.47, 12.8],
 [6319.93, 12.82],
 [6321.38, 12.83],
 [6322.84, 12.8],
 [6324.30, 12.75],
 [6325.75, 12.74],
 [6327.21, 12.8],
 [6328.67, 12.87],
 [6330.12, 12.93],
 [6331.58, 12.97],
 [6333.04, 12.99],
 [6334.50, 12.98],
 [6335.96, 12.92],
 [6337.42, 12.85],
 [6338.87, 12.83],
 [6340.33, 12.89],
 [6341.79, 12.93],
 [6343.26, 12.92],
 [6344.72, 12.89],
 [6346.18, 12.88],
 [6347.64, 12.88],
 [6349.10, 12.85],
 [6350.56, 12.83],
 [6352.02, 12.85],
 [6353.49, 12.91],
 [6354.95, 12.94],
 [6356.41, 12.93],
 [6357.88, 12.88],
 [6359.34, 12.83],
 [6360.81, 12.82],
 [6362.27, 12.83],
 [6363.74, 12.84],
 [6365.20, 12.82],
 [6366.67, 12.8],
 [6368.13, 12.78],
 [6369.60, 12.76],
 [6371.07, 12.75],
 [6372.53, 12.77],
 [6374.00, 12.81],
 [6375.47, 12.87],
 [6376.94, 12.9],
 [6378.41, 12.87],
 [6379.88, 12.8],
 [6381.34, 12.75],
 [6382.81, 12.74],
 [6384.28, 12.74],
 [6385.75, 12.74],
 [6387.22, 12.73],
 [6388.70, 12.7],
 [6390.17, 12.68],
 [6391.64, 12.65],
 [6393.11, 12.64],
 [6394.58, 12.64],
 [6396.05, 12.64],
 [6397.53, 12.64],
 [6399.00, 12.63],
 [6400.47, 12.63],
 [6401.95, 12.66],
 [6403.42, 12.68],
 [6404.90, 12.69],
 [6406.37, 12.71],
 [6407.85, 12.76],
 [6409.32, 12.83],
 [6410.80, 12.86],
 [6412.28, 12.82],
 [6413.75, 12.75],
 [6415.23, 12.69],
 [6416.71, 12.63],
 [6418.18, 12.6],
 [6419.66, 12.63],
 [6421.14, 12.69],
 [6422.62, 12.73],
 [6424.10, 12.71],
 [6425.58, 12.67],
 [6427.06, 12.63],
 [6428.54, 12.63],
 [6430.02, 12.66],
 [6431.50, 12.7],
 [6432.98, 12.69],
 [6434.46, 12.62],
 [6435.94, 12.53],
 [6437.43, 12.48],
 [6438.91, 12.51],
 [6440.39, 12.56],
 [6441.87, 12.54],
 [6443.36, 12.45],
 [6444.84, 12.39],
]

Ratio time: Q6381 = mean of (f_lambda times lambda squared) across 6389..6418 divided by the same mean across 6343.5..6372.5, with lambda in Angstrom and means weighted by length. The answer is 1.0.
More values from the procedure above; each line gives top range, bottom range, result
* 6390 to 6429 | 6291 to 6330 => 1.01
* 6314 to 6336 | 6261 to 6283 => 1.00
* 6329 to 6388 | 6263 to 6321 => 1.01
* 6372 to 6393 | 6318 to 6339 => 1.01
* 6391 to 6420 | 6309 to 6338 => 1.01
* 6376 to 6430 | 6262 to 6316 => 1.01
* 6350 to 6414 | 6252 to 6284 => 1.01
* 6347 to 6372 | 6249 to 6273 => 1.01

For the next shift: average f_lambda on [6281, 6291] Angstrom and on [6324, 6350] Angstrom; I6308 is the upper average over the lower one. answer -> 0.98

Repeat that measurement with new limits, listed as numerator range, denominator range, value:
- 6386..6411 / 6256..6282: 0.97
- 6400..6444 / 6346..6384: 0.99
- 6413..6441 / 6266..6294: 0.96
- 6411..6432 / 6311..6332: 0.99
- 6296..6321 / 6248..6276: 0.99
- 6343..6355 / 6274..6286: 0.98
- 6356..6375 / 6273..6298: 0.98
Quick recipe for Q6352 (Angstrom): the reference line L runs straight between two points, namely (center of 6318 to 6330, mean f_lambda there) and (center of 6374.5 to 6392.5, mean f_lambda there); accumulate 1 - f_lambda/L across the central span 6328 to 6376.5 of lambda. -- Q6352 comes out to -0.3 Angstrom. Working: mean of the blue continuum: 12.8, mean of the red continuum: 12.8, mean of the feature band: 12.9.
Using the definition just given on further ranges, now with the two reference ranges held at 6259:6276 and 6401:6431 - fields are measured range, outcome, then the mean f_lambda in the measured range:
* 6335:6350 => 0.0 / 12.9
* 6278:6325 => 0.2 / 13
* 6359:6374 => 0.1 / 12.8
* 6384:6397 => 0.1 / 12.7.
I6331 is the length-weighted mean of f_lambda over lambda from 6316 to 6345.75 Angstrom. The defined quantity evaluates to 12.9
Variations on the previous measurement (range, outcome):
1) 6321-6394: 12.8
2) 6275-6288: 13.1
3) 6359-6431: 12.7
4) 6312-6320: 12.9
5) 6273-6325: 13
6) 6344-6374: 12.8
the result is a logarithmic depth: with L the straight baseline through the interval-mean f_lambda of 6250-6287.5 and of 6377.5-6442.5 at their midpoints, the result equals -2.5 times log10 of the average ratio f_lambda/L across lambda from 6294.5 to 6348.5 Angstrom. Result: 0.00 mag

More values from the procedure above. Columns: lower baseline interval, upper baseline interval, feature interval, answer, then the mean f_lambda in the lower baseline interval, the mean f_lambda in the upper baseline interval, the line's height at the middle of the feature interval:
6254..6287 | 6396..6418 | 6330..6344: 0.00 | 13.1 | 12.7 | 12.9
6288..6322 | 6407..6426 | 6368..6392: 0.00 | 13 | 12.7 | 12.8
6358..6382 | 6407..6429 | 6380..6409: 0.01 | 12.8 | 12.7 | 12.8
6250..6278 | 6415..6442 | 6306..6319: 0.01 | 13.1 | 12.6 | 13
